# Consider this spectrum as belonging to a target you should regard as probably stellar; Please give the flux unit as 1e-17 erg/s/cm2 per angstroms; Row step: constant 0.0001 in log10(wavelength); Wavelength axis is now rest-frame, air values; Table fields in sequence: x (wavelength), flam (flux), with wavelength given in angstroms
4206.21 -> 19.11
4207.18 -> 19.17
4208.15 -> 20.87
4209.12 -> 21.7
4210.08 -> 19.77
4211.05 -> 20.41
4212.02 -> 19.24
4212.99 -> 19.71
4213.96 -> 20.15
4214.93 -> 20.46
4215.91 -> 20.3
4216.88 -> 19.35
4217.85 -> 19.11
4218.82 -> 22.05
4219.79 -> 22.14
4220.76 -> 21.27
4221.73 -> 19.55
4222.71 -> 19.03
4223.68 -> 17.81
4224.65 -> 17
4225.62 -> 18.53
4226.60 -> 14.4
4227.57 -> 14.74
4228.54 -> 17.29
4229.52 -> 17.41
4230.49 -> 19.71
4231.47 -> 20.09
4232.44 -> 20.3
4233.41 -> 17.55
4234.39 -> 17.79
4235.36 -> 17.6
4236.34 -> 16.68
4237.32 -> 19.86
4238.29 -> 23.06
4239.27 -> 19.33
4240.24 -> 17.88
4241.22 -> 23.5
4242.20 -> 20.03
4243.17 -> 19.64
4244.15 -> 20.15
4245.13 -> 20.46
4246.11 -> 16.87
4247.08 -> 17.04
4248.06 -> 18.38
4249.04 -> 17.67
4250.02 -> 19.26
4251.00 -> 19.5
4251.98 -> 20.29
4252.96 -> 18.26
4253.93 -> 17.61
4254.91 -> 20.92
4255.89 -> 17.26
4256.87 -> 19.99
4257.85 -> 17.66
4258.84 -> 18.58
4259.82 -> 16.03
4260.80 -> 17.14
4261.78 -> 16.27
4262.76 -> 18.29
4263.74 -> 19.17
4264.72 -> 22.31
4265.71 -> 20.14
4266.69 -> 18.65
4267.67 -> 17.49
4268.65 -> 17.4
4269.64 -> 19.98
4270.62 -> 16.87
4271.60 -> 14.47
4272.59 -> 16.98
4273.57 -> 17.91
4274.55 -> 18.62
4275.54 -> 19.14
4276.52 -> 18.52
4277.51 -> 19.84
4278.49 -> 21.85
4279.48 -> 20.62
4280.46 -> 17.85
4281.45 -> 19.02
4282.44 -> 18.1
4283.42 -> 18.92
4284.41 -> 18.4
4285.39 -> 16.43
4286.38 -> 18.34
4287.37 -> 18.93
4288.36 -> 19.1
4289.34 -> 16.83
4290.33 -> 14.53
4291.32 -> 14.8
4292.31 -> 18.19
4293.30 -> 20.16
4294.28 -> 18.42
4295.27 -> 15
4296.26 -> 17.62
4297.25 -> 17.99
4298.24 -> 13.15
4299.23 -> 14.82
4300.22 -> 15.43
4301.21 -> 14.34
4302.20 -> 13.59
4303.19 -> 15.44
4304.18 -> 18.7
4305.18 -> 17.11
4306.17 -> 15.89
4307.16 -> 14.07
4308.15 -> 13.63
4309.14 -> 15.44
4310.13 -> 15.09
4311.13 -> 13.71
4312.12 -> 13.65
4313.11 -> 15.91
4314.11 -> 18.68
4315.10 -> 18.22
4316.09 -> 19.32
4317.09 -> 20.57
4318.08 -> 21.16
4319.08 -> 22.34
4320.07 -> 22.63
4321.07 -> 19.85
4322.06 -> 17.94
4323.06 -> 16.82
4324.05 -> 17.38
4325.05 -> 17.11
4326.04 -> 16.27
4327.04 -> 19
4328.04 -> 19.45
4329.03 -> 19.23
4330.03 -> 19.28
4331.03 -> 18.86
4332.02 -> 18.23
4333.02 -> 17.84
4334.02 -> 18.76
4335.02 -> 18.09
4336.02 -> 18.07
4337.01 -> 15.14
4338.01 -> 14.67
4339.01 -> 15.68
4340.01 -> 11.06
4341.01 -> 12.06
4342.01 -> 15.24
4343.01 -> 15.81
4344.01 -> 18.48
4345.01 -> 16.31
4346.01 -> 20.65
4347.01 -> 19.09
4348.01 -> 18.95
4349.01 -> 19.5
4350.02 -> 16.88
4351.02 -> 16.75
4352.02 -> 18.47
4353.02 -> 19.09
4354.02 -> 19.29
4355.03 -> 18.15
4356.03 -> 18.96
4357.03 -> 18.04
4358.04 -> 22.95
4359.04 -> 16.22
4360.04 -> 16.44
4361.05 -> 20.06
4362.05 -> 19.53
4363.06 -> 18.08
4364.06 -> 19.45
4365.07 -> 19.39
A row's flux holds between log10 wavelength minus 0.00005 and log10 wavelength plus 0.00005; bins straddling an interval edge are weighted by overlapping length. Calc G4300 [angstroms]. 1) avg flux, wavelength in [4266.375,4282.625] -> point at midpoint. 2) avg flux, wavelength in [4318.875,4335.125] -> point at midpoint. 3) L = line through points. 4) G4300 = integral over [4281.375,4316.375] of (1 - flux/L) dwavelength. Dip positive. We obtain 3.8 angstroms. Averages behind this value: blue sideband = 18.4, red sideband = 18.7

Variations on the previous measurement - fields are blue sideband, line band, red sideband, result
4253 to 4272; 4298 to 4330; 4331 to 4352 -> 0.48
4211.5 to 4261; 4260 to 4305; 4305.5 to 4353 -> 1.29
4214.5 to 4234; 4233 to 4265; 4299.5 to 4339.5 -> -0.61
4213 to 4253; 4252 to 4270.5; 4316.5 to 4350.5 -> 0.22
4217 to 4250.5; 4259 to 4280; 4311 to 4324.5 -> 0.35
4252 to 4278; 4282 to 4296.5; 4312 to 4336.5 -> 0.69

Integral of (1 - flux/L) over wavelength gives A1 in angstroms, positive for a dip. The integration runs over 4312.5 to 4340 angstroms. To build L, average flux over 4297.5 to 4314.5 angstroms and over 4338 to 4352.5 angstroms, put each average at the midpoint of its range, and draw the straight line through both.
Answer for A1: -3.9 angstroms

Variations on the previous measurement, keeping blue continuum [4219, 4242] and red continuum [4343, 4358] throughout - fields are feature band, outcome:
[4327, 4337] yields 0.0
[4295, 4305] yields 1.6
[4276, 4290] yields 0.0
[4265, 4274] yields 0.4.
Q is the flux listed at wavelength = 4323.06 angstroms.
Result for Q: 16.82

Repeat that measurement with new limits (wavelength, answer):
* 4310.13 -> 15.09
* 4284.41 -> 18.4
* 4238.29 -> 23.06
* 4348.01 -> 18.95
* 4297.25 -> 17.99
